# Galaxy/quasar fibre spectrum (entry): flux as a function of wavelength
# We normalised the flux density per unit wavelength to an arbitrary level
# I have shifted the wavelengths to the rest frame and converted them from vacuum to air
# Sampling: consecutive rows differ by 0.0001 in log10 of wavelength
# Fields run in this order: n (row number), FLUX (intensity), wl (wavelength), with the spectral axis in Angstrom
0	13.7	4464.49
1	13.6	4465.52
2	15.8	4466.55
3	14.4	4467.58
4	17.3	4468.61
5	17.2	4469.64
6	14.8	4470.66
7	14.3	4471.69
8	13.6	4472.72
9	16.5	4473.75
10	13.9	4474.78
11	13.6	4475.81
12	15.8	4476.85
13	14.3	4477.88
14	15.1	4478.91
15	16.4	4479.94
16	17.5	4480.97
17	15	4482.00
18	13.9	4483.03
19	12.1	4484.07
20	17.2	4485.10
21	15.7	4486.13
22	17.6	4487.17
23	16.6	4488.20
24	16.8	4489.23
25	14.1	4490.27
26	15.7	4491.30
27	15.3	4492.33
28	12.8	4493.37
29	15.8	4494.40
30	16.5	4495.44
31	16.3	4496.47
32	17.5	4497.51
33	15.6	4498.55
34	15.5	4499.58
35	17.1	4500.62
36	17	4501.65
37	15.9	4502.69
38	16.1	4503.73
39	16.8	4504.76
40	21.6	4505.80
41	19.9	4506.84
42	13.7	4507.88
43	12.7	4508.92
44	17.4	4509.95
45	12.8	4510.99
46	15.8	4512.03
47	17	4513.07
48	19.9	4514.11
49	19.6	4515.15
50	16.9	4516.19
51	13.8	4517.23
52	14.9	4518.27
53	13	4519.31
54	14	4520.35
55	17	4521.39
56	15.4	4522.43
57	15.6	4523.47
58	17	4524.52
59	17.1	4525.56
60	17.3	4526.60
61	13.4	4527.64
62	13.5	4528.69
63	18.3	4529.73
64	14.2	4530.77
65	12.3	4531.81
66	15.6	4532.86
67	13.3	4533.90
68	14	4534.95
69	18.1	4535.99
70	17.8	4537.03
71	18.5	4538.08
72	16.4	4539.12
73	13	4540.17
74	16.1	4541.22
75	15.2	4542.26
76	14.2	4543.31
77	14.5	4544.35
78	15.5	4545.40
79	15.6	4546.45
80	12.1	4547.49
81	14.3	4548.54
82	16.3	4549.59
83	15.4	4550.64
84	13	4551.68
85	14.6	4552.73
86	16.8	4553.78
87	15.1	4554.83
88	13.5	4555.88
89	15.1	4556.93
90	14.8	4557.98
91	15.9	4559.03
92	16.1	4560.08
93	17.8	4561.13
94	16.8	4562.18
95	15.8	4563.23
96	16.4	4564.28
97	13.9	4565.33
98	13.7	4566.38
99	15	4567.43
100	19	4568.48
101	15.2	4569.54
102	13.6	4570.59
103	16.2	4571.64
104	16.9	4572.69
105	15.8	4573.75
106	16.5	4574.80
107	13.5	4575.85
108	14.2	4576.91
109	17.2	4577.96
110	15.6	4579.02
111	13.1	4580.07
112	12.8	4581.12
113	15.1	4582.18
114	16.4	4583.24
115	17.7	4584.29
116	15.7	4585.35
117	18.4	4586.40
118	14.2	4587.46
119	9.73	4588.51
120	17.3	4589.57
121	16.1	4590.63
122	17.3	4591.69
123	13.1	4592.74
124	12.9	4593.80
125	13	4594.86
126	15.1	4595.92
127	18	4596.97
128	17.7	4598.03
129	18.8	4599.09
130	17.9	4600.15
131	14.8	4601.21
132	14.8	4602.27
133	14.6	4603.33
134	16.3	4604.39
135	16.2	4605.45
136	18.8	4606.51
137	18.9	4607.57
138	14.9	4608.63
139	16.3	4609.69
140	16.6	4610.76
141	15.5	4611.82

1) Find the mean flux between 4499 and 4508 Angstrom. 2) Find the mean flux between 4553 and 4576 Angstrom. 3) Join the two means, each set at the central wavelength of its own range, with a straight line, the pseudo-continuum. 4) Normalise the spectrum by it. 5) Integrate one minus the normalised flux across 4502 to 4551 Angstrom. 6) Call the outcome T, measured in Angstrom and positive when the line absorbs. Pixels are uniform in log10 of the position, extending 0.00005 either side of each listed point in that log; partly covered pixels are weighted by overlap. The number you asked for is 2.6 Angstrom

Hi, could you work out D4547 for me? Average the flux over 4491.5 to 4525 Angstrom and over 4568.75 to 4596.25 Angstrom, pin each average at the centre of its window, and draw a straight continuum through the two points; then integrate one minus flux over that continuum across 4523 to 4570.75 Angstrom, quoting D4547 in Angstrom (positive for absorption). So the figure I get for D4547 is 0.7 Angstrom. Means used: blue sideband 16.1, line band 15.4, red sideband 15.1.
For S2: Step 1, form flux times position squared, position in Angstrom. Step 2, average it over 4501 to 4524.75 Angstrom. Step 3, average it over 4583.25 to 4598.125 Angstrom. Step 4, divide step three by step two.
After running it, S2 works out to 1.0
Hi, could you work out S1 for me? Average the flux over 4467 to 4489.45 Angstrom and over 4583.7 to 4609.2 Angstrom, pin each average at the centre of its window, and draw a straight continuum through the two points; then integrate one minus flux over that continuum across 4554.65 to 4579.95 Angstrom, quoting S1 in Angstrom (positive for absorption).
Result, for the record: 0.4 Angstrom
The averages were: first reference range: 15.4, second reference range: 15.9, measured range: 15.5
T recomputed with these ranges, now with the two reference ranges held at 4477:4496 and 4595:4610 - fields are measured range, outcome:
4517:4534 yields 0.80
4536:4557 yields 1.07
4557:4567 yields 0.33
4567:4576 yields 0.24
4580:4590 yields 0.79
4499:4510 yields -0.71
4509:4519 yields -0.30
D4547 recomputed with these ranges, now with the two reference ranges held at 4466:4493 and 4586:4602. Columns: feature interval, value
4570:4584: 0.3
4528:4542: 0.0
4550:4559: 0.4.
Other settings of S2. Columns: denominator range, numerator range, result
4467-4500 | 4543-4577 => 1.02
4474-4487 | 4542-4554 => 1.00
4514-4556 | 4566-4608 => 1.04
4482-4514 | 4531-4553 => 0.96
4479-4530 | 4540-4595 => 0.98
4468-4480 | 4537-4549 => 1.03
